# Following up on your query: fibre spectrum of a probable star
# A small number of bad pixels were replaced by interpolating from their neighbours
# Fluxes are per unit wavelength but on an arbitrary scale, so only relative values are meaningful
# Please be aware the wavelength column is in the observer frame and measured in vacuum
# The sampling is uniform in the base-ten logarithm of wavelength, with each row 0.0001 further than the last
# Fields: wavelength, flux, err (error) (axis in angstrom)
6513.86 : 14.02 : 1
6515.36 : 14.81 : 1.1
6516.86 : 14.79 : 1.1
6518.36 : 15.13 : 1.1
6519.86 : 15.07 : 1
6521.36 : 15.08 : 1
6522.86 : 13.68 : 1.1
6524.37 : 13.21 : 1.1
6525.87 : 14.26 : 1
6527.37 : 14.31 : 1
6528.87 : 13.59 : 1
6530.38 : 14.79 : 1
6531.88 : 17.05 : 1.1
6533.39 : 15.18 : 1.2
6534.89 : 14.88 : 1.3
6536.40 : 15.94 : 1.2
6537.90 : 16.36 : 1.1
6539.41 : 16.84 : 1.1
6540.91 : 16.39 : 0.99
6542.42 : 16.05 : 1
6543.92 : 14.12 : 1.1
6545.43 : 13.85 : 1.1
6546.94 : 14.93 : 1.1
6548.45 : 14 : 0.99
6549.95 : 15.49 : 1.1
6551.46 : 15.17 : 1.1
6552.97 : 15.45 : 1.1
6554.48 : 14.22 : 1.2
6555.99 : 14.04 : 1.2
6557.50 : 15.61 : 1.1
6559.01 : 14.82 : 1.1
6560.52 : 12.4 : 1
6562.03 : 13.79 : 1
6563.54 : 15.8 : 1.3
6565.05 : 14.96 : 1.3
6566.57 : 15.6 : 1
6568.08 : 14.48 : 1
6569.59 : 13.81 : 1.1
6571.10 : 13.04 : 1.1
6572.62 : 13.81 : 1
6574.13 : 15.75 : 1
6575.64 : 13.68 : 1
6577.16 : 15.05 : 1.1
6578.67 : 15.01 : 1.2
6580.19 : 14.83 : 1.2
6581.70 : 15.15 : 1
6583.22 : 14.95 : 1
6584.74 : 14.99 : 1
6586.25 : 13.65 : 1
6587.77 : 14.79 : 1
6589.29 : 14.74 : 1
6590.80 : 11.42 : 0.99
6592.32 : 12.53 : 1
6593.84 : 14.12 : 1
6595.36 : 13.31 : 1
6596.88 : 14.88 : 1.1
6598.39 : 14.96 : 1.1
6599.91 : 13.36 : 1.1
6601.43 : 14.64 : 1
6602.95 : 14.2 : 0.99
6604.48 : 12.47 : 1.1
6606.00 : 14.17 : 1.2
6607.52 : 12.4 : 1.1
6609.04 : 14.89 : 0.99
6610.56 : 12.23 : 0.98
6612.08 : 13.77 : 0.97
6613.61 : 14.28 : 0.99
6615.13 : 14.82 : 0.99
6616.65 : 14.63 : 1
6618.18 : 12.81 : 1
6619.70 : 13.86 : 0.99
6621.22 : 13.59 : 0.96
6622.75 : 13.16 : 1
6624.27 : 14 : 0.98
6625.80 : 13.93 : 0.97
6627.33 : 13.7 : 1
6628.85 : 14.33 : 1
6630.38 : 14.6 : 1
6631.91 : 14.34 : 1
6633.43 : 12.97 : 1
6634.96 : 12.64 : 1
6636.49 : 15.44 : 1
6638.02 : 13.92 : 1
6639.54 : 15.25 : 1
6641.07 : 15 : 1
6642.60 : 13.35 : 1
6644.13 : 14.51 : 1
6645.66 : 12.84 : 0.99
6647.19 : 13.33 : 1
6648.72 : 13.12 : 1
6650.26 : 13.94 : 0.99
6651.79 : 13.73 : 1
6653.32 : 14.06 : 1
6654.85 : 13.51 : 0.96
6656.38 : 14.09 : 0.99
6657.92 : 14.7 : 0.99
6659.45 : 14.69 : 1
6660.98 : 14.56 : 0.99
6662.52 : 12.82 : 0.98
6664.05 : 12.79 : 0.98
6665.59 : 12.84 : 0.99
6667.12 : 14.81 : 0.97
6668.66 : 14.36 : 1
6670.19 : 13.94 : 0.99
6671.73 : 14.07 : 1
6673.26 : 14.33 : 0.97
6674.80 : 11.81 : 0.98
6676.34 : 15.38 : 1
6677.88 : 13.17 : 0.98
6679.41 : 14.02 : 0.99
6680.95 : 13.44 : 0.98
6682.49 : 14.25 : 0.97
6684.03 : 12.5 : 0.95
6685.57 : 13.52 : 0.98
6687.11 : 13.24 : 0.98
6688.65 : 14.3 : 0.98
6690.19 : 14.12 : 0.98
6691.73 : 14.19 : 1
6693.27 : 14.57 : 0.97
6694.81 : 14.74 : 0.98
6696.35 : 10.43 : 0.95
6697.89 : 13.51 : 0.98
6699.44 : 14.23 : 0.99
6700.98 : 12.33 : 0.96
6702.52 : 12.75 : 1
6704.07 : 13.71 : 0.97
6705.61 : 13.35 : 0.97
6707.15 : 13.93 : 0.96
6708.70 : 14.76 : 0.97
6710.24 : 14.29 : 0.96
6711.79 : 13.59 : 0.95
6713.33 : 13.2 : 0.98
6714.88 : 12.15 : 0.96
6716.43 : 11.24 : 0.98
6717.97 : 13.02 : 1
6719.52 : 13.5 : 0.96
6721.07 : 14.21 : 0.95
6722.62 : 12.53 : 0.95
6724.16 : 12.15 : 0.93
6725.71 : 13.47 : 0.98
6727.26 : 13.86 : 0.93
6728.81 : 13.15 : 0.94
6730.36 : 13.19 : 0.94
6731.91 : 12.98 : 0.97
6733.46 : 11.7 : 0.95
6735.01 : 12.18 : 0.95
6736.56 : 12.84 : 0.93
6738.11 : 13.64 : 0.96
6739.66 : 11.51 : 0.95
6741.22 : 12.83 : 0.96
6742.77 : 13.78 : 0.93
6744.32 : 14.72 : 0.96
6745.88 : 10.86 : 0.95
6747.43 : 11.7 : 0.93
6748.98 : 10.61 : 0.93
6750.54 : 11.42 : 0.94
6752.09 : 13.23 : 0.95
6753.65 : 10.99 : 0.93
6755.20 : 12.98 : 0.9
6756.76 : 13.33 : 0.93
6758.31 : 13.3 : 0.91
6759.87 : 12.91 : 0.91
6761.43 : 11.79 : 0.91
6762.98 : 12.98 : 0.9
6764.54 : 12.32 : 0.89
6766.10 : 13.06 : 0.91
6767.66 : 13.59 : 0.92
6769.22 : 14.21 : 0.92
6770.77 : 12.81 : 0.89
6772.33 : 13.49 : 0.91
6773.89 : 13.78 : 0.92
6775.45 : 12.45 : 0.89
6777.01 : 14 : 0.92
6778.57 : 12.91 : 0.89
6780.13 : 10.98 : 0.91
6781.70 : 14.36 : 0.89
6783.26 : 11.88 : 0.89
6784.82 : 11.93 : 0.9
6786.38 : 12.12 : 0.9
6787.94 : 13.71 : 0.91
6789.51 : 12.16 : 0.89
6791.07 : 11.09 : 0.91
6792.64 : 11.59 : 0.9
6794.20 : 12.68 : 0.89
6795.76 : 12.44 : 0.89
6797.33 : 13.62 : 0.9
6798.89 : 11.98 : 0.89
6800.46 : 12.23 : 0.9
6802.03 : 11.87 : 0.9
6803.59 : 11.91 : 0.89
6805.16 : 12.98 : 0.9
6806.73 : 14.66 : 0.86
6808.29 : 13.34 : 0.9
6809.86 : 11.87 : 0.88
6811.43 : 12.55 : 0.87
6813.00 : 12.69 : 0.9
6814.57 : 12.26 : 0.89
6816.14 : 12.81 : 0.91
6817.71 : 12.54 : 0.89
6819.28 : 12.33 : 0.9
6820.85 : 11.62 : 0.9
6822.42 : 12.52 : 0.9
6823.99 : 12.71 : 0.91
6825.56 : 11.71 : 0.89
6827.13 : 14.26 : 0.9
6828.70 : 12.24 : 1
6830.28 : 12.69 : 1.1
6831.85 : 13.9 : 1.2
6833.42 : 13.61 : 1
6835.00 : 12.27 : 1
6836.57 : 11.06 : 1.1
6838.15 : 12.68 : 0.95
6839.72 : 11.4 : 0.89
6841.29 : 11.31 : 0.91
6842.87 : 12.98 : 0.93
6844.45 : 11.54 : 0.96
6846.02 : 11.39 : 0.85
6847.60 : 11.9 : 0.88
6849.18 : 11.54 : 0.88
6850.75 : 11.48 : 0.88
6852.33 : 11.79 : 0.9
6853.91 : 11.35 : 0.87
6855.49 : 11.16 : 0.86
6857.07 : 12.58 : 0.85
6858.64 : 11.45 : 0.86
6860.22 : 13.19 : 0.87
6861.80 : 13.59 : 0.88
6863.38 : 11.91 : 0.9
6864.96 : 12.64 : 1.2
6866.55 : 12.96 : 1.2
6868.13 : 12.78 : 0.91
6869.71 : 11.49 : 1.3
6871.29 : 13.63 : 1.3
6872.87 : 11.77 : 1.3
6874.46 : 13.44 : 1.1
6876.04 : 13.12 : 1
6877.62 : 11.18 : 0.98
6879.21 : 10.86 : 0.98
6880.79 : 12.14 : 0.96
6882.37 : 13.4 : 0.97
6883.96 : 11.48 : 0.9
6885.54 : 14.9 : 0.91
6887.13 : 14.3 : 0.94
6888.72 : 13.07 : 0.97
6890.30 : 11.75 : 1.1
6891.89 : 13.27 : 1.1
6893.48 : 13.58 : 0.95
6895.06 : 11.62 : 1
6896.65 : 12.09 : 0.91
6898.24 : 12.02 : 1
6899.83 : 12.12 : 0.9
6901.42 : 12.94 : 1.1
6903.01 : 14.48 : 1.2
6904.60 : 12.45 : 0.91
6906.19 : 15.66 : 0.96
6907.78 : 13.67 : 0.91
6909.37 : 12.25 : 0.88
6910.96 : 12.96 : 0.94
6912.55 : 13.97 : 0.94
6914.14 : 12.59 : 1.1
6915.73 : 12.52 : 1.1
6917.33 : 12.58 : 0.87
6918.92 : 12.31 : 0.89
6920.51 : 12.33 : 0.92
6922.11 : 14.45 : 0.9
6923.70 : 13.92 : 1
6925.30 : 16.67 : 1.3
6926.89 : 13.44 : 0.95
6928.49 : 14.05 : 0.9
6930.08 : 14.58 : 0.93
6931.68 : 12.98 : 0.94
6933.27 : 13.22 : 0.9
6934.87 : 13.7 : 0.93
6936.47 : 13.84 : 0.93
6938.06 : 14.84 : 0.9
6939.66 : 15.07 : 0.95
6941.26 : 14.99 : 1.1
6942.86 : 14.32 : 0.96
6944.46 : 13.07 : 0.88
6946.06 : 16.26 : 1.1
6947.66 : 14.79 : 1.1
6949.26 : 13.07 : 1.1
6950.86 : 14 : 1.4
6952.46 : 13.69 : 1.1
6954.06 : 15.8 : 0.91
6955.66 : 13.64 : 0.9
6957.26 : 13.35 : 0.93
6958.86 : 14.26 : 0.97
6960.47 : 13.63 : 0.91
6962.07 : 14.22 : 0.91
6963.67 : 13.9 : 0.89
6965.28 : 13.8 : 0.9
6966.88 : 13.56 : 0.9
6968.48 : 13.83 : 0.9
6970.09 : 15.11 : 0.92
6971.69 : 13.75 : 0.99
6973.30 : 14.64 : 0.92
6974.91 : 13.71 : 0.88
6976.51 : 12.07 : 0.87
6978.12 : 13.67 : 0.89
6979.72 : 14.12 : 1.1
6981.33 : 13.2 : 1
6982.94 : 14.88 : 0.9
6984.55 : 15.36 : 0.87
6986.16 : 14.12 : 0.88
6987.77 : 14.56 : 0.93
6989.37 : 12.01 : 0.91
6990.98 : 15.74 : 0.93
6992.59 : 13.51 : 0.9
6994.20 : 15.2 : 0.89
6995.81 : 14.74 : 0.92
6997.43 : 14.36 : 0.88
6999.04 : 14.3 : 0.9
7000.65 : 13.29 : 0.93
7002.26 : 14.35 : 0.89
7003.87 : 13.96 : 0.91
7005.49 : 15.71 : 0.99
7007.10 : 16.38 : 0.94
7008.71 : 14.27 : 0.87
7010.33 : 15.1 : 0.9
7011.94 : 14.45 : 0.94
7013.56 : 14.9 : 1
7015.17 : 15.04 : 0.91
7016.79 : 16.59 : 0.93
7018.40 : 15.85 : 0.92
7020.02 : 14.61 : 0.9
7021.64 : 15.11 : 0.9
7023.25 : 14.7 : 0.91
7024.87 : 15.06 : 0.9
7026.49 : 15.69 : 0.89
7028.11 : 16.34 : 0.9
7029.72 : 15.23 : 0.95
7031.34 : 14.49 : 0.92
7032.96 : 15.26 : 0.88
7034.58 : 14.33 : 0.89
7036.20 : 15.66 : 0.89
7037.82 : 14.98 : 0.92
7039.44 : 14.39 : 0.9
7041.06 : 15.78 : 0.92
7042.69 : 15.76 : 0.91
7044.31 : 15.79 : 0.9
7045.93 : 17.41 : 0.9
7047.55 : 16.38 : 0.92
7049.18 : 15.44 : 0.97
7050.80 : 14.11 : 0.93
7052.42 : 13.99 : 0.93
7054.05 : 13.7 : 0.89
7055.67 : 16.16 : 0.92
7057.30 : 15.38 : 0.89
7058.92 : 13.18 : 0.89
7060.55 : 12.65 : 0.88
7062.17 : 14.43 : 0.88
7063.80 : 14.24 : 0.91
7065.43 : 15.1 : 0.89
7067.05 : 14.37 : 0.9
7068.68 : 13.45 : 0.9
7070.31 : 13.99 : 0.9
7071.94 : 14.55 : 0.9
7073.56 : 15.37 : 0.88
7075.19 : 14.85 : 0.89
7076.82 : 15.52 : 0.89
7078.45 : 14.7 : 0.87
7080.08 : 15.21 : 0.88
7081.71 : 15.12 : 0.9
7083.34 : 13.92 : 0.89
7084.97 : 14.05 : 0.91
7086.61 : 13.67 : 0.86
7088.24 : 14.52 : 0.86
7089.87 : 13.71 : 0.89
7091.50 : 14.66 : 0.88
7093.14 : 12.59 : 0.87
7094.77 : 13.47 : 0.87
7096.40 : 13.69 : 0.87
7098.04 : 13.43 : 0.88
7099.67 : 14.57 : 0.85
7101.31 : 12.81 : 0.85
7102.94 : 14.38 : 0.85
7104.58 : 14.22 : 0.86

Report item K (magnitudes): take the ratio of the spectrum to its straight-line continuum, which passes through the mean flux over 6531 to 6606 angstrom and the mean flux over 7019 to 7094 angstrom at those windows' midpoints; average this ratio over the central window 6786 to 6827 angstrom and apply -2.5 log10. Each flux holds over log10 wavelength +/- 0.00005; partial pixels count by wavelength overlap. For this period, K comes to 0.18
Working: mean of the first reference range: 14.6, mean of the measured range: 12.5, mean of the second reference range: 14.8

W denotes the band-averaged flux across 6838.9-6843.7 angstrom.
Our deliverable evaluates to 11.9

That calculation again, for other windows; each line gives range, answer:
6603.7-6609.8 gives 13.5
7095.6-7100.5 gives 13.9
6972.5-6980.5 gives 13.6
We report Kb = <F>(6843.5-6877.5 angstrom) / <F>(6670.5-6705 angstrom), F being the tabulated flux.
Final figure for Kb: 0.9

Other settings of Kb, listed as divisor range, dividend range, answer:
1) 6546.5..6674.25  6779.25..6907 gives 0.89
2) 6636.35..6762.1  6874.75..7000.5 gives 1.02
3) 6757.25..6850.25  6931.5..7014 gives 1.13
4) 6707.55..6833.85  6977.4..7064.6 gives 1.16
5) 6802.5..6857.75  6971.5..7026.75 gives 1.18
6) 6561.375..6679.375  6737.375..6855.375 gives 0.89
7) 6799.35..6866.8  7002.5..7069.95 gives 1.21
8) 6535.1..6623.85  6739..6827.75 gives 0.88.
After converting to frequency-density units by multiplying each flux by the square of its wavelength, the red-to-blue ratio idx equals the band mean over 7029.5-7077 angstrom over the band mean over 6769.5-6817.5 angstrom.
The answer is 1.26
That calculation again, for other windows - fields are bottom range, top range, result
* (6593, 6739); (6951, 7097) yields 1.18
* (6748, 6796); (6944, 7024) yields 1.21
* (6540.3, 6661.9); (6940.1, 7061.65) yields 1.16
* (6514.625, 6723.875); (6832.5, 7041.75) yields 1.07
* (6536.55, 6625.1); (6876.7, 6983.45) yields 1.05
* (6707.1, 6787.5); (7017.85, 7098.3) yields 1.25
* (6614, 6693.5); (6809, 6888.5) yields 0.95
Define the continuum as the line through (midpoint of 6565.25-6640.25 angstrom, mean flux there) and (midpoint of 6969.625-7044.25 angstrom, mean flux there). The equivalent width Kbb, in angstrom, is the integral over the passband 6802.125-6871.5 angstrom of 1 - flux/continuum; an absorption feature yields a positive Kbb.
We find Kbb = 9.9 angstrom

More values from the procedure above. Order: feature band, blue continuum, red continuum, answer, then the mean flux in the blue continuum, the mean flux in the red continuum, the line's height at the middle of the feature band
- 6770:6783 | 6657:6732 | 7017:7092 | 0.7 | 13.5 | 14.9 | 13.8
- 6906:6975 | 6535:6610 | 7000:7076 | 4.3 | 14.5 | 14.9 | 14.8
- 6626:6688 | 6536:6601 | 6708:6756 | -1.1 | 14.6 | 12.8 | 13.6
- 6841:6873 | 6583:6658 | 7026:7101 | 4.8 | 13.9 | 14.7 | 14.3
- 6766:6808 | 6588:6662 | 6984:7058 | 4.6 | 13.9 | 15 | 14.3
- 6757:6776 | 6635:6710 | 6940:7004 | 1.1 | 13.8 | 14.1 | 13.9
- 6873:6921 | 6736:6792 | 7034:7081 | 2.9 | 12.7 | 14.9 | 13.7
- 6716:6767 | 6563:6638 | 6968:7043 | 5.8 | 14.1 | 14.7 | 14.3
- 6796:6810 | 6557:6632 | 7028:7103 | 1.5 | 14.1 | 14.6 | 14.3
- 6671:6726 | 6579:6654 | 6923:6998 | 2.1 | 13.9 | 14.2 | 14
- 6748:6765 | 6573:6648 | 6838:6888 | 0.9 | 14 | 12.3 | 13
